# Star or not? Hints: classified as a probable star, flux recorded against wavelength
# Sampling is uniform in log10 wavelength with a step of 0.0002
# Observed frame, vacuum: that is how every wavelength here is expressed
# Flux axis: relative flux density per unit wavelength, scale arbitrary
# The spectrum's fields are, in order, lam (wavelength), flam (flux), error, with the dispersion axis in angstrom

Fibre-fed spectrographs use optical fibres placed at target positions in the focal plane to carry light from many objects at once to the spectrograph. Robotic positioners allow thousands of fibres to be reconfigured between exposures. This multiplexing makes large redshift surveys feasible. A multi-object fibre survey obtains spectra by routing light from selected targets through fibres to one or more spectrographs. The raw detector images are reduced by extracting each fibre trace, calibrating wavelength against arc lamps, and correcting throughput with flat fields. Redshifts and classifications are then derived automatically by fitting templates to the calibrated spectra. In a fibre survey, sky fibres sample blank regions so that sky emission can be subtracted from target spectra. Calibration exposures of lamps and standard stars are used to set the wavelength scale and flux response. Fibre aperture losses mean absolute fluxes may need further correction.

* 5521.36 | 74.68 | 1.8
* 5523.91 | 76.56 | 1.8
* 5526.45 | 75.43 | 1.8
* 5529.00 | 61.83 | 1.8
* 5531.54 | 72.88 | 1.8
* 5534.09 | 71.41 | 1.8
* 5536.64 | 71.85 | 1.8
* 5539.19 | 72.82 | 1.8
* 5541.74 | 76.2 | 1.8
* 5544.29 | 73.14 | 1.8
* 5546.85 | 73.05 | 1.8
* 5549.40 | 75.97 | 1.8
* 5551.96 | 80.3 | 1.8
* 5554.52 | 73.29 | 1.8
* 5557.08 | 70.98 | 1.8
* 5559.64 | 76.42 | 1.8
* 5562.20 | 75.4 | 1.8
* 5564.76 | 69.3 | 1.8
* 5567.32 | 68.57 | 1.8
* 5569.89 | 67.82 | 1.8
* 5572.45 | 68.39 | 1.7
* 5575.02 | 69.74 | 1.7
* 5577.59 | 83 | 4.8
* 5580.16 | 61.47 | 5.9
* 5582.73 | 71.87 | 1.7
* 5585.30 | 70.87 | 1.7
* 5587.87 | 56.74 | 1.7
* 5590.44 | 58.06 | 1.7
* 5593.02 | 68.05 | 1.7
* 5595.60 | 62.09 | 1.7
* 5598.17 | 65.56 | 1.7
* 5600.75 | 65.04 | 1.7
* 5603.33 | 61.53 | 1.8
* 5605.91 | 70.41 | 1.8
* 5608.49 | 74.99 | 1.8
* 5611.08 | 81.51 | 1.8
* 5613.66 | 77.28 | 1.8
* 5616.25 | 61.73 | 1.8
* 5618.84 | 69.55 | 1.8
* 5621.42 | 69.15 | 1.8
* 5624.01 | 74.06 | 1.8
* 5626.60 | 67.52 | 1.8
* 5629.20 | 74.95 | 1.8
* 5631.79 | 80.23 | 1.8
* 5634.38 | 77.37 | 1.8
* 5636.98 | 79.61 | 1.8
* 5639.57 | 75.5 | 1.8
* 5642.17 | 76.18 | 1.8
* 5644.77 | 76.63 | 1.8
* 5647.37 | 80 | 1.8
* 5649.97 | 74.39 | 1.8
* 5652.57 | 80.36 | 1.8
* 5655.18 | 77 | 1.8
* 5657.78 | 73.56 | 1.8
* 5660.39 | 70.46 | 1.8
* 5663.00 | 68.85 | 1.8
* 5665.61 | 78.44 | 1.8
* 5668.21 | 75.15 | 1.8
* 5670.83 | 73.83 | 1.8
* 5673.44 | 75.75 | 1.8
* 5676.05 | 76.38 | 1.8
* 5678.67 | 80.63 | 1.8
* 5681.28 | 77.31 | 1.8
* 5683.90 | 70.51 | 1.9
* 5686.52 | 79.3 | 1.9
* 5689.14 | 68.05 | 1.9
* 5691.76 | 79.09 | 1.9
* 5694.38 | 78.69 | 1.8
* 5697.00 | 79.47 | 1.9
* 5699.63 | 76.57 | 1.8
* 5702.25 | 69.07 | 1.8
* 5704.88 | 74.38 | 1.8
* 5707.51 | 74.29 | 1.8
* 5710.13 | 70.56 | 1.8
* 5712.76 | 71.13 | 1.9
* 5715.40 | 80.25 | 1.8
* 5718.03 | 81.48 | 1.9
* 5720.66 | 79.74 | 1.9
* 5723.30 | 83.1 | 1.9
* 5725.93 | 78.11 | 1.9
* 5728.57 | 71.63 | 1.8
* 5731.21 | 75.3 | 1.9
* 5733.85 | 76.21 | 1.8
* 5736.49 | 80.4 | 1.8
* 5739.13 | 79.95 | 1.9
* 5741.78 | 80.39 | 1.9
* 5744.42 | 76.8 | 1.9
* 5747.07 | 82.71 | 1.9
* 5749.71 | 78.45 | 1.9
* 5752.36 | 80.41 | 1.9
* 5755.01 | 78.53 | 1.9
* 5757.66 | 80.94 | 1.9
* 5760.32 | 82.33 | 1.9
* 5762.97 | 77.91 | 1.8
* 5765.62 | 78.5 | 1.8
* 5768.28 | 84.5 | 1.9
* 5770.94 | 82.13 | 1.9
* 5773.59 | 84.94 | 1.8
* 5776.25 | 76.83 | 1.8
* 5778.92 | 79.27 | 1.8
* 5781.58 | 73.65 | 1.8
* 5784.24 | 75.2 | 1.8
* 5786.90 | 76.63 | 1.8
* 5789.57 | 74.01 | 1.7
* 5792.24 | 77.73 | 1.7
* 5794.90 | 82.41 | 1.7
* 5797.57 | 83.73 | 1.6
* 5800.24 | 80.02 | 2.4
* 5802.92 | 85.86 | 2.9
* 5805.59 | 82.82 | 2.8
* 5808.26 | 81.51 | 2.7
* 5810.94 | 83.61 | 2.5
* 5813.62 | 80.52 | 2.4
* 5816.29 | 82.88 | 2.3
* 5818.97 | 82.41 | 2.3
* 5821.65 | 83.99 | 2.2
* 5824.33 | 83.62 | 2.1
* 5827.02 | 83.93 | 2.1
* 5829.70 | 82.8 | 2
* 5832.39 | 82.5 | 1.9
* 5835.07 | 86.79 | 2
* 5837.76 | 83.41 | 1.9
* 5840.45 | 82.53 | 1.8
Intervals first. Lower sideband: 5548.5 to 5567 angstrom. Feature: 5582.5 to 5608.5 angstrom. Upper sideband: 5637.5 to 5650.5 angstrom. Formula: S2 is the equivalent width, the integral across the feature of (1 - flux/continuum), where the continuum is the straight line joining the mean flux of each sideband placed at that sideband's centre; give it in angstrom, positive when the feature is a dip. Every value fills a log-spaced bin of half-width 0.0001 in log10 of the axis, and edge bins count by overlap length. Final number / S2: 3.49 angstrom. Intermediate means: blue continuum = 74.2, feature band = 65.3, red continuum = 76.9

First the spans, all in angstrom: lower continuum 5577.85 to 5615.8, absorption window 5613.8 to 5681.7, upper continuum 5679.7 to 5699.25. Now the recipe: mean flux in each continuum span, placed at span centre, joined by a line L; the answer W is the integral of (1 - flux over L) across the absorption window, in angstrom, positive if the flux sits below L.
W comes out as -2.26 angstrom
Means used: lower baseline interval 67.8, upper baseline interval 76.1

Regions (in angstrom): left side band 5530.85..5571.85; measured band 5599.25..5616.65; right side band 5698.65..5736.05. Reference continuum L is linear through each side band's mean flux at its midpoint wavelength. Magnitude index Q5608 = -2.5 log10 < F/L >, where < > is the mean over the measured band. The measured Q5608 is 0.05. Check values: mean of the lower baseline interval 73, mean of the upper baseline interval 76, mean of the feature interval 70.7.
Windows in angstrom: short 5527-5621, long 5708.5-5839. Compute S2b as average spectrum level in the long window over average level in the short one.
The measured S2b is 1.14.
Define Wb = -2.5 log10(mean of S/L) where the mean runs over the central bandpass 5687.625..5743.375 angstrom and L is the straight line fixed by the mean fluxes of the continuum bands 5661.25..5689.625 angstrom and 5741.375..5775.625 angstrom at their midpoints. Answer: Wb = 0.02 mag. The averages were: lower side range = 75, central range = 76.6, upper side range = 80.6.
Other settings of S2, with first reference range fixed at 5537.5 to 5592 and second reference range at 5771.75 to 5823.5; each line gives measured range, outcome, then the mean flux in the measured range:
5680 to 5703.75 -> 0.3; 75.3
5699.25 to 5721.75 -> 0.5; 75.2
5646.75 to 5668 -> -0.1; 75.2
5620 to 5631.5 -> 0.2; 72.2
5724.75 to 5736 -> 0.3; 75.6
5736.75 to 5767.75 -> -0.5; 79.9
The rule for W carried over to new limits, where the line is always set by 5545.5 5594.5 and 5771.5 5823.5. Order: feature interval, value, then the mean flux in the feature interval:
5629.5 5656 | -1.43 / 77.6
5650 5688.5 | -0.28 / 75.4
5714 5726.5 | -0.57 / 80.6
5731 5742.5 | -0.12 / 78.6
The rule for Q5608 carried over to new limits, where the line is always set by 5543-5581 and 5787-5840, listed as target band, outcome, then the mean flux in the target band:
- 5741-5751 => 0.00 mag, 79.6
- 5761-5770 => 0.00 mag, 80.5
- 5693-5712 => 0.05 mag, 74.7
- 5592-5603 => 0.14 mag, 64.8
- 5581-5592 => 0.14 mag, 64.4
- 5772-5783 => 0.03 mag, 78.8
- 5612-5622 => 0.07 mag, 69.9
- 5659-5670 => 0.05 mag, 73.2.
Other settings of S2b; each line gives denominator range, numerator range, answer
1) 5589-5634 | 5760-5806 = 1.15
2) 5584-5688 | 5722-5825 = 1.10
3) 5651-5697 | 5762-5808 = 1.06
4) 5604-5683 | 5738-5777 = 1.07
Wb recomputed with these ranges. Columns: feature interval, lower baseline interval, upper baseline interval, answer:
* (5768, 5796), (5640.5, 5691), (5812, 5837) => 0.035 mag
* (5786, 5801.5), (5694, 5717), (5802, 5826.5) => 0.031 mag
